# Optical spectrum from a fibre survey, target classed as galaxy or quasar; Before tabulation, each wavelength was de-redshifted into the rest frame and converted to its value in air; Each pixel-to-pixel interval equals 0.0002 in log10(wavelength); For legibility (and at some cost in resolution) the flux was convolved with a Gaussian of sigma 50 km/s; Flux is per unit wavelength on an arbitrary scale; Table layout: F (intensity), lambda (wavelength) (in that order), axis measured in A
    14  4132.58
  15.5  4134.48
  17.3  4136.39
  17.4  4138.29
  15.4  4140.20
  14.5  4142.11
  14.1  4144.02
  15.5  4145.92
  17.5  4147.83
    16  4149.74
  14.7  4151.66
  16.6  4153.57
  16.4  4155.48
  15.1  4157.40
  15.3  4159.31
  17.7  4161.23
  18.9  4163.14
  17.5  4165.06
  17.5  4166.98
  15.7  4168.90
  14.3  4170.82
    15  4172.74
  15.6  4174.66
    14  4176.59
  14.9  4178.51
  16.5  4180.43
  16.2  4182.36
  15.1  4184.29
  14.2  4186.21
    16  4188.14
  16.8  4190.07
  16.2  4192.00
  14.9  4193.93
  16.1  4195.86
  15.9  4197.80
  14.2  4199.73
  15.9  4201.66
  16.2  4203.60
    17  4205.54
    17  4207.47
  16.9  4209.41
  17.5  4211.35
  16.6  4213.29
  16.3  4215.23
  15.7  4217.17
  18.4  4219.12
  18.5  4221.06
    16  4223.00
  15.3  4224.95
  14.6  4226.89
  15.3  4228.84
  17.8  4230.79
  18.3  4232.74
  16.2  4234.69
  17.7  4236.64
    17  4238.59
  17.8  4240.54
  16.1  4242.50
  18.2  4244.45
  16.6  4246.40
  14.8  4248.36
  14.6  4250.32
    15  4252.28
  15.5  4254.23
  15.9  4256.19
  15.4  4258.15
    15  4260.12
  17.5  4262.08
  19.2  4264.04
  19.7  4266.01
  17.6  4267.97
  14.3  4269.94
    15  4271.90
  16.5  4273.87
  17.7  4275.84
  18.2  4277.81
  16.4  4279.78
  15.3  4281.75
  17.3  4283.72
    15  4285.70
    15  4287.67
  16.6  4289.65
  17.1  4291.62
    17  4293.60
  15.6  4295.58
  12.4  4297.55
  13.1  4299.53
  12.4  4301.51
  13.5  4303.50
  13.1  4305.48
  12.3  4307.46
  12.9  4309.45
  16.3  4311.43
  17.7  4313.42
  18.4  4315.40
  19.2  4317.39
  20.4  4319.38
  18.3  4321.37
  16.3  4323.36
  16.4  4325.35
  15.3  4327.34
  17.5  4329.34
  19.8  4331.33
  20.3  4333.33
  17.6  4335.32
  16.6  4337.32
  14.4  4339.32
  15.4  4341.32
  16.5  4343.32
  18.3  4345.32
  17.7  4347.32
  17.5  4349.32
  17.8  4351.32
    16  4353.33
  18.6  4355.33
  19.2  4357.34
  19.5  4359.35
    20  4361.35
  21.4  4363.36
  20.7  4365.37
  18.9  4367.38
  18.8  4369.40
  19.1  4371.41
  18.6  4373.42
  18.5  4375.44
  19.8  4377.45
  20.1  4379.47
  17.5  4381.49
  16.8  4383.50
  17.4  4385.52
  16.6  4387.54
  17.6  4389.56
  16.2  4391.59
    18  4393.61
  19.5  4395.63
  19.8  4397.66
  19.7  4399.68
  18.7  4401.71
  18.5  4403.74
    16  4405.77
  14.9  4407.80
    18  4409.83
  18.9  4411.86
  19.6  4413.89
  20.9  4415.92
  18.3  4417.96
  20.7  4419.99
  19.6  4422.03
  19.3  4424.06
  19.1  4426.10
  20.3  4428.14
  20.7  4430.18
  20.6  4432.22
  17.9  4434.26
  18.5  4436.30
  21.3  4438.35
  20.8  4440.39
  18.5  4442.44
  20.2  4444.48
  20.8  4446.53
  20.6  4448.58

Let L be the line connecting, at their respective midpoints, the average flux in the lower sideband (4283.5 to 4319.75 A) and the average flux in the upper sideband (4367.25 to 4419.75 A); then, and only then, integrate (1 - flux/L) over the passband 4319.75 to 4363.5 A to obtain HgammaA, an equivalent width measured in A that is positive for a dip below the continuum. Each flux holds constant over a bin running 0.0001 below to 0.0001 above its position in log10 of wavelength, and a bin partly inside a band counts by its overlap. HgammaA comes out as -2.6 A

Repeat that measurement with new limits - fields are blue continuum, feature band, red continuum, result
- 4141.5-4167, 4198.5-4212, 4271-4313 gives -0.44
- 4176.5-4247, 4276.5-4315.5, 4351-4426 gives 4.95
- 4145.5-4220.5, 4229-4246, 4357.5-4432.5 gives -0.44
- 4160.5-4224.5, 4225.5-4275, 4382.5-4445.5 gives 1.25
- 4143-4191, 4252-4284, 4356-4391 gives 1.37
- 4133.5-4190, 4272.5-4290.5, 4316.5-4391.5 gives 0.88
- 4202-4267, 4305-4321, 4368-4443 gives 1.06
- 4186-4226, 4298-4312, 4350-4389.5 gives 3.54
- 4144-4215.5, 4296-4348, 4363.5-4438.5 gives 4.65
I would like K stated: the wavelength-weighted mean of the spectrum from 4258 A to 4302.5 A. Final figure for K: 16.1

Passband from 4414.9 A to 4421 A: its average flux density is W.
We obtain 20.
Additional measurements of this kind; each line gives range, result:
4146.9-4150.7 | 16.7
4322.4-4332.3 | 17.1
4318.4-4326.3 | 17.9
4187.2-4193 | 16.3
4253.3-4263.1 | 15.9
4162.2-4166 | 18.2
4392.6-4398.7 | 19.1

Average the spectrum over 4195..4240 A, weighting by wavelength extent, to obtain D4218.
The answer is 16.6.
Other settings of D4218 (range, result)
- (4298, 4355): 16.5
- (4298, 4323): 15.6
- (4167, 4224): 16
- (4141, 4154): 15.5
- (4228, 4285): 16.6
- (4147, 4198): 15.9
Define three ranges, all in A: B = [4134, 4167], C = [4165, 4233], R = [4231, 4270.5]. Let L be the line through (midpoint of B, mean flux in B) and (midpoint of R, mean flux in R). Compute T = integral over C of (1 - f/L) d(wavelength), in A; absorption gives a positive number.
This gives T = 1.6 A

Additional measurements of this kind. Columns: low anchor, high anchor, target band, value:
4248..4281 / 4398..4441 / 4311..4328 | -0.3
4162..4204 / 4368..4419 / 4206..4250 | -1.0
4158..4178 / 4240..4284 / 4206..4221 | -0.7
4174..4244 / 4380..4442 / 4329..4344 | 0.5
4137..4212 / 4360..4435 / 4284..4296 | 0.9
